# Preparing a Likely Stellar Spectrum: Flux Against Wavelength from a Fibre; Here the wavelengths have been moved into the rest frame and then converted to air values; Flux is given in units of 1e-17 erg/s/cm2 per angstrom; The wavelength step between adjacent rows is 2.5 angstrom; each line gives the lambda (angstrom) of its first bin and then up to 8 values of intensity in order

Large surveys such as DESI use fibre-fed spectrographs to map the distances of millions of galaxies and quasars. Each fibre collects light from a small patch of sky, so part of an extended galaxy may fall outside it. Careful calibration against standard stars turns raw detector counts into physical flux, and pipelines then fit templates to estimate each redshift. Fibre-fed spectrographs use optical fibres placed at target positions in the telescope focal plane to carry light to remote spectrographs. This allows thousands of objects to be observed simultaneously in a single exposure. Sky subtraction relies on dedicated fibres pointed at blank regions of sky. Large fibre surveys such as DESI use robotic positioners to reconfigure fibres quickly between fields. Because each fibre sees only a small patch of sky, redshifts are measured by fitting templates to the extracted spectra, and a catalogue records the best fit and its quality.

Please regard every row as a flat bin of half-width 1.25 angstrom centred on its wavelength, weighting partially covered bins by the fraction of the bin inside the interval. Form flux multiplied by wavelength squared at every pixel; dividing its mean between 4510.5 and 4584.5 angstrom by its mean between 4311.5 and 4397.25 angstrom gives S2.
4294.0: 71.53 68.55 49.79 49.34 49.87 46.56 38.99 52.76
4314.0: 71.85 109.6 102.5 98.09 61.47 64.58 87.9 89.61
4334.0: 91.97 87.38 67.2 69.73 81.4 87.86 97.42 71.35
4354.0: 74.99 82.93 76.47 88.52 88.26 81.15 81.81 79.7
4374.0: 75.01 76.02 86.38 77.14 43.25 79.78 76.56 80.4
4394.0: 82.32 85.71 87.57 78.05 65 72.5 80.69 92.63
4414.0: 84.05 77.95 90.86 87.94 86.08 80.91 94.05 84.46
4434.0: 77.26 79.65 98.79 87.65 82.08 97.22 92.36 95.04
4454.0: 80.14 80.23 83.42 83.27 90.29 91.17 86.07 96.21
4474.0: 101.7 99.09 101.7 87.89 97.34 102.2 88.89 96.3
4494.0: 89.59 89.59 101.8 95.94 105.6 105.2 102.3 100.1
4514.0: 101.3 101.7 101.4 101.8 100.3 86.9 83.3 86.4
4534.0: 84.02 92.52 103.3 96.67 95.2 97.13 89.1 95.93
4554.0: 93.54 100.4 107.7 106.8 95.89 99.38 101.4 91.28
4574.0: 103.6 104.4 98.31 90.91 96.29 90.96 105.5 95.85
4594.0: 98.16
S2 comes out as 1.3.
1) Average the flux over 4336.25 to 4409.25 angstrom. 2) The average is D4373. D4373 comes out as 78.6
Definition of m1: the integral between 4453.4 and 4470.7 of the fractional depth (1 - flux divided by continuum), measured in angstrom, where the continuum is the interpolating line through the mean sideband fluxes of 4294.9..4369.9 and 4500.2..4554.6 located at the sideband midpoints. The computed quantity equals 0.78 angstrom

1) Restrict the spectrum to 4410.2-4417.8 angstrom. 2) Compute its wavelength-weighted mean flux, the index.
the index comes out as 84.9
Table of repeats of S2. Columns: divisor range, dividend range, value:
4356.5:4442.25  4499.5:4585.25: 1.28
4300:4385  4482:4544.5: 1.36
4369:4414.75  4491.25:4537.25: 1.30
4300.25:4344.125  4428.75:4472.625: 1.27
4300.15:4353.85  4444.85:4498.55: 1.31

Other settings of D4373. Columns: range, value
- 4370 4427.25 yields 79.4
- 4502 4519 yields 102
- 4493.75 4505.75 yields 97.4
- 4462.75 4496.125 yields 94.4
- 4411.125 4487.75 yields 89.3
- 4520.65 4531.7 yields 91.9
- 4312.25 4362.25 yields 82.8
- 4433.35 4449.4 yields 88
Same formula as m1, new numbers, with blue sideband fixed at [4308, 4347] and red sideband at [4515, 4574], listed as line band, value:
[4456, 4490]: -0.64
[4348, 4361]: 0.06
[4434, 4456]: 0.07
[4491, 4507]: -0.81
